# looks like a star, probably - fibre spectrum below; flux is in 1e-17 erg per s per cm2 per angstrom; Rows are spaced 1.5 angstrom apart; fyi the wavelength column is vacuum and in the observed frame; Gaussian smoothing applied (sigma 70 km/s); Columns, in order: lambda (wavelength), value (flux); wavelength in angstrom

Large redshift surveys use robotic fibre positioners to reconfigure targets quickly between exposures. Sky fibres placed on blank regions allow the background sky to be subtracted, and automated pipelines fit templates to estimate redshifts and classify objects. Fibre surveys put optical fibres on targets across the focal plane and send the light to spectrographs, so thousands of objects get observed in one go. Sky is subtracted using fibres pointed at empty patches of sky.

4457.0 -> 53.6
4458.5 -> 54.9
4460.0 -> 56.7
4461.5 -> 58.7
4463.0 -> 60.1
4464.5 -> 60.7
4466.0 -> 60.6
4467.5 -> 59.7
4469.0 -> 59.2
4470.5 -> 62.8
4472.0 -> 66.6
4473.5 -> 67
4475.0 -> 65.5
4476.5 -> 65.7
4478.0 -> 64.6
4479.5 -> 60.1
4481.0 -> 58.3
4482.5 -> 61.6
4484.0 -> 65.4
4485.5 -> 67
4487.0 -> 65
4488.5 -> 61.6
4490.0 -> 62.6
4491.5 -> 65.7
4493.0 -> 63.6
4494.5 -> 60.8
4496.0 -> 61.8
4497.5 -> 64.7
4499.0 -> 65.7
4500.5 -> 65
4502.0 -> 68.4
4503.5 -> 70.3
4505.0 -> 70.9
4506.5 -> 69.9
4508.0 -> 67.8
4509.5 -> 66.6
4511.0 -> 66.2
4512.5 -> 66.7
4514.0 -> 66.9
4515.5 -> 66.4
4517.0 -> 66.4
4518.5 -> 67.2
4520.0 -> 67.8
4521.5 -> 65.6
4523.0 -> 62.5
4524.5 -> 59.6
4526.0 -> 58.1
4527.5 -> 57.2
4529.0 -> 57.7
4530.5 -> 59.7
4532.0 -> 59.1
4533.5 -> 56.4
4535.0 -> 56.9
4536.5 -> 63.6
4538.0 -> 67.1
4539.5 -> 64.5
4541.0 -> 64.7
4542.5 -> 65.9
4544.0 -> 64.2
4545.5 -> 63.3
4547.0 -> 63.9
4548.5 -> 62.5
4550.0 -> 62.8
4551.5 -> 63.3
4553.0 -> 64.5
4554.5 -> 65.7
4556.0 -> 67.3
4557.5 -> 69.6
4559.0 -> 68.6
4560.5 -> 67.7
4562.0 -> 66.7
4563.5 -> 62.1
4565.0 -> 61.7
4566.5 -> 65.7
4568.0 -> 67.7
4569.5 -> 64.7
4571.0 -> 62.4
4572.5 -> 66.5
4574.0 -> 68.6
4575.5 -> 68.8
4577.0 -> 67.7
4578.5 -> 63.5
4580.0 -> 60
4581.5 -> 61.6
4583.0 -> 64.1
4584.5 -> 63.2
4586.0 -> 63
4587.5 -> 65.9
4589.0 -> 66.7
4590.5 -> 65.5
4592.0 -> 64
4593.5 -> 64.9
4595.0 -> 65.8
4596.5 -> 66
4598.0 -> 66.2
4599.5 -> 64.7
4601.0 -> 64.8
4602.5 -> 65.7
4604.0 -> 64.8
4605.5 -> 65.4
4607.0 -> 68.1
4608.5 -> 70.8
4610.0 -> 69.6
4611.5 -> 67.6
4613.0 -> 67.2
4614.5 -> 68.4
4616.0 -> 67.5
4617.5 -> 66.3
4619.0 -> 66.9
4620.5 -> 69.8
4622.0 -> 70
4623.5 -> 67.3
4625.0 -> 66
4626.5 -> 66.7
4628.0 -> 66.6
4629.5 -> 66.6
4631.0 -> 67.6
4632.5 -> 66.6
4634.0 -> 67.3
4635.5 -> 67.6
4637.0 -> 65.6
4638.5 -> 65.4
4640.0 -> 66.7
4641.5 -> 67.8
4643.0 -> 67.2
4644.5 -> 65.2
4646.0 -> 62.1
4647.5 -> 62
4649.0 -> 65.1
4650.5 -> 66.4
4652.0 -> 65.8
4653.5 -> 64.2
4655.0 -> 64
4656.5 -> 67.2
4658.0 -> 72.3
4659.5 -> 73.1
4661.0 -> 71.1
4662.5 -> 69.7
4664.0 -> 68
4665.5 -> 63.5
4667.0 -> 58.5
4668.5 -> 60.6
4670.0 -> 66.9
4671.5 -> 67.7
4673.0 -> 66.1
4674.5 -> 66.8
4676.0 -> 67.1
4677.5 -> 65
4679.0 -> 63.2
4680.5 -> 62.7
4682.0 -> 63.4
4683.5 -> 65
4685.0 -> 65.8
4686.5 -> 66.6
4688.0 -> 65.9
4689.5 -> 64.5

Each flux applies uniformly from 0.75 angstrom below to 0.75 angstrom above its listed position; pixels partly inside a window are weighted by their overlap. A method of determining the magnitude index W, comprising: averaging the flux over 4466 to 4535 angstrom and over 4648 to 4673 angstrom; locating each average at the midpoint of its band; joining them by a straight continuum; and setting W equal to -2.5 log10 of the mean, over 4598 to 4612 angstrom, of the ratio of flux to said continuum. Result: -0.02 mag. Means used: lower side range 63.8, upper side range 66.4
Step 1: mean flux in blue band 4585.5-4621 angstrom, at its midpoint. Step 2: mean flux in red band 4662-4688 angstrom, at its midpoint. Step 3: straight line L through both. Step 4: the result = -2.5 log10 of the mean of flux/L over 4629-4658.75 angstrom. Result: -0.01 mag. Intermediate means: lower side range 66.5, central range 66.1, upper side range 65.1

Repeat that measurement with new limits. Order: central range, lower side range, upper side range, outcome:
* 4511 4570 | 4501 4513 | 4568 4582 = 0.046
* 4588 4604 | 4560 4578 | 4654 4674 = 0.011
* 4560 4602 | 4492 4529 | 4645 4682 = 0.007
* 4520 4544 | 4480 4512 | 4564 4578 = 0.068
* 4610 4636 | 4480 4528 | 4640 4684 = -0.031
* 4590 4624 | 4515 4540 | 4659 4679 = -0.040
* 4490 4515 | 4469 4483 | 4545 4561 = -0.036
